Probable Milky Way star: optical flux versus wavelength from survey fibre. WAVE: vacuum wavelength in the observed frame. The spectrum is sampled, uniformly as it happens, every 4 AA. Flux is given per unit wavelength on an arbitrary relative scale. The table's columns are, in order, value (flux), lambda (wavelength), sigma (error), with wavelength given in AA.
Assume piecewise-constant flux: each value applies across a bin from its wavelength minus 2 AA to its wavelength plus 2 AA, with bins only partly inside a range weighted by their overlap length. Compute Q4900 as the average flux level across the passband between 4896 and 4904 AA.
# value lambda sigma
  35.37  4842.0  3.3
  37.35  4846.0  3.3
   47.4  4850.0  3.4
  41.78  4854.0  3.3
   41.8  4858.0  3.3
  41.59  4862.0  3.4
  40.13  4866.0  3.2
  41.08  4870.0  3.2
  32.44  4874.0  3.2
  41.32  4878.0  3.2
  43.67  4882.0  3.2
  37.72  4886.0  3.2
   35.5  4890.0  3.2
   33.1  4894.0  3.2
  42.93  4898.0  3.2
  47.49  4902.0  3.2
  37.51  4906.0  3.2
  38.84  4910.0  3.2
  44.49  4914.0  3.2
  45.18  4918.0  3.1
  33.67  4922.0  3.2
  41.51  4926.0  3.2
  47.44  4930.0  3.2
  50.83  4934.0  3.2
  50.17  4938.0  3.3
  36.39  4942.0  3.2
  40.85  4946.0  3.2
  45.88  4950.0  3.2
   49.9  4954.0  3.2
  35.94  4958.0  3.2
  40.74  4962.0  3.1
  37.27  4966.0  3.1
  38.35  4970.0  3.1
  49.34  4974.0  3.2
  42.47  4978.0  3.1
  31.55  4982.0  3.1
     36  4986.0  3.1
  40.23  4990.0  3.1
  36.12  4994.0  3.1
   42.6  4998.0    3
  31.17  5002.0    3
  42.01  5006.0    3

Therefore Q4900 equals 45.2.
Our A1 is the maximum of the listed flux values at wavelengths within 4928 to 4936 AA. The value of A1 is 50.83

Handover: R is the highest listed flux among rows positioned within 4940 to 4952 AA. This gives 45.88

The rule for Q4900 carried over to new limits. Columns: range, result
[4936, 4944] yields 43.3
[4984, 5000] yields 38.7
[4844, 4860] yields 42.1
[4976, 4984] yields 37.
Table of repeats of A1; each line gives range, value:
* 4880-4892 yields 43.67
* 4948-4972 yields 49.9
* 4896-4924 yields 47.49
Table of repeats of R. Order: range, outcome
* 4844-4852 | 47.4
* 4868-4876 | 41.08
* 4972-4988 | 49.34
